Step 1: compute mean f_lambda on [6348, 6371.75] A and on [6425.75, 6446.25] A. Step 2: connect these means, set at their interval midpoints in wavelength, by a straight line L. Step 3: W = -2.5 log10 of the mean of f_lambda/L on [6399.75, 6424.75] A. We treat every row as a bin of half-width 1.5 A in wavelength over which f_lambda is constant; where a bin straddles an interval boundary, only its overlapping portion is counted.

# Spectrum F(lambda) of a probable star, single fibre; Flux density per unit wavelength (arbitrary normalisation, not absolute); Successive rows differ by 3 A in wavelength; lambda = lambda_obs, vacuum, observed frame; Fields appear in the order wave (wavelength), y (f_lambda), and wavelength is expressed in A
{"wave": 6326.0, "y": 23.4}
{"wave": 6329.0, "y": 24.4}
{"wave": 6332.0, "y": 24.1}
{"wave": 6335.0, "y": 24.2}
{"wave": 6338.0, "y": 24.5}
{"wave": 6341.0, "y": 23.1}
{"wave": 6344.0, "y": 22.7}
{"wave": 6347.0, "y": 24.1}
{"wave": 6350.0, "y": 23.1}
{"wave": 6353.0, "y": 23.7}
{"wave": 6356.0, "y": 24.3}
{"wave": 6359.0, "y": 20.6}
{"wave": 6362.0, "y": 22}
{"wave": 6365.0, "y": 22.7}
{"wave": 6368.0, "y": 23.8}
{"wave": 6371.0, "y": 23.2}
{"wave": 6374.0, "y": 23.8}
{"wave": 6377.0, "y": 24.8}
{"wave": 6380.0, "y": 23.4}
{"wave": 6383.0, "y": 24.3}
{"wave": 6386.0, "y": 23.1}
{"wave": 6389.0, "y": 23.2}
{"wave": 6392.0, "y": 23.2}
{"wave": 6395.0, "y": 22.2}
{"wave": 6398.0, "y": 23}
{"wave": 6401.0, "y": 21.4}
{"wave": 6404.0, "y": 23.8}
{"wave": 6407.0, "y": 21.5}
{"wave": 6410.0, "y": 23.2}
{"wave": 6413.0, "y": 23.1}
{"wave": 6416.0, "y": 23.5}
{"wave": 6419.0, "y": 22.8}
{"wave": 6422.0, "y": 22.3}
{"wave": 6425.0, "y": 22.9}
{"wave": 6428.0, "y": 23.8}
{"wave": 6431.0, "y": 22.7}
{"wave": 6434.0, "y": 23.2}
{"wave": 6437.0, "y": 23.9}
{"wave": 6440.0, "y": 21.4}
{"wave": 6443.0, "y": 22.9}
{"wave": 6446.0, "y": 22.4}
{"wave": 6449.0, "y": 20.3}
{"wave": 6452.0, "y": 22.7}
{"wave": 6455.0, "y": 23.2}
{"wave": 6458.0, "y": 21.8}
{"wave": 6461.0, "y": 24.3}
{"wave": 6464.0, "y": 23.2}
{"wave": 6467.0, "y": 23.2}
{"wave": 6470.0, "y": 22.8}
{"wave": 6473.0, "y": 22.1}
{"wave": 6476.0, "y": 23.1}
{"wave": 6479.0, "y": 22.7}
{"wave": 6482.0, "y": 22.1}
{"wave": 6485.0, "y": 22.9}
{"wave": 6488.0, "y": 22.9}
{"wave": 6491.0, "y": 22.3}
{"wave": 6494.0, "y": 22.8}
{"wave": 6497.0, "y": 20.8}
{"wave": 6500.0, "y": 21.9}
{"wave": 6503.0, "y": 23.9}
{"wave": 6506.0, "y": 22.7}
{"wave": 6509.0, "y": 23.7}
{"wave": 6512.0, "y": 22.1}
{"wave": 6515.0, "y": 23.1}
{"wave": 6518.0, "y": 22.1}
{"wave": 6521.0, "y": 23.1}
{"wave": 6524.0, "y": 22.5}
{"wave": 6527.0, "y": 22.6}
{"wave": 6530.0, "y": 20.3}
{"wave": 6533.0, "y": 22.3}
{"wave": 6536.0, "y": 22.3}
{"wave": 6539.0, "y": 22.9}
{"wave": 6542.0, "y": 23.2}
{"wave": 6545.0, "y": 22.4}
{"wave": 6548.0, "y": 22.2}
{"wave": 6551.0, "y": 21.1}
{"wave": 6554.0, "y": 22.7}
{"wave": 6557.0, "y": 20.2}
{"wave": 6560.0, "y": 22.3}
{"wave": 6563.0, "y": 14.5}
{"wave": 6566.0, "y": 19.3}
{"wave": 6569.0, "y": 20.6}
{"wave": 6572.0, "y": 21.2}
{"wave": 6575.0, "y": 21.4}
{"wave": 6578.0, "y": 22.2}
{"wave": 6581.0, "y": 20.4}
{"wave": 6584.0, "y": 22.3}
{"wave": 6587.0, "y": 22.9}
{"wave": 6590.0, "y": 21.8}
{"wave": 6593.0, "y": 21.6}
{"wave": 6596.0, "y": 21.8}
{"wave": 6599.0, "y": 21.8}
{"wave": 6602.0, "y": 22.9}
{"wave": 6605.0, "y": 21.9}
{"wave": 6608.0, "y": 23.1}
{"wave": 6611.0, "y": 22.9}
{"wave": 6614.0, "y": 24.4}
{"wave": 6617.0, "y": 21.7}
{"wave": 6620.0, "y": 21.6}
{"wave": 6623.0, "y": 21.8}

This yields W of 0.01 mag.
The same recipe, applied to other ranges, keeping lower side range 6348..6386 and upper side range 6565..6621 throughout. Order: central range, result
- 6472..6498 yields 0.01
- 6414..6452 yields 0.01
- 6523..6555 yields 0.00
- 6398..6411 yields 0.03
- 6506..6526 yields -0.02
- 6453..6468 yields -0.02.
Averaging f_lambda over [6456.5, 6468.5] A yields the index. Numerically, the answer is 23.1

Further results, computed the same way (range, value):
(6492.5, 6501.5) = 21.8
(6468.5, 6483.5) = 22.6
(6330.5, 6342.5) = 24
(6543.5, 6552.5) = 21.9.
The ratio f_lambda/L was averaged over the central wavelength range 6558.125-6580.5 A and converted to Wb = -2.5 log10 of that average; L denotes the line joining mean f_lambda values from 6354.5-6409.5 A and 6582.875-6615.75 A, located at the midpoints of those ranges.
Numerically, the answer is 0.12 mag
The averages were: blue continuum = 23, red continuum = 22.5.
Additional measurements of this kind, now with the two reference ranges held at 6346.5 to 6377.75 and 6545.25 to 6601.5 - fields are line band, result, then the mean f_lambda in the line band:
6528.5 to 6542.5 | -0.03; 22.1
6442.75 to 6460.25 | 0.00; 22.3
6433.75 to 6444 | -0.02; 22.8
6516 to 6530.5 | -0.03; 22.3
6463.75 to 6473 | -0.03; 22.9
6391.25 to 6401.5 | 0.02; 22.5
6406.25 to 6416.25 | 0.00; 22.8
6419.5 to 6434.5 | -0.02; 23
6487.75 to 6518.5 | -0.03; 22.6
